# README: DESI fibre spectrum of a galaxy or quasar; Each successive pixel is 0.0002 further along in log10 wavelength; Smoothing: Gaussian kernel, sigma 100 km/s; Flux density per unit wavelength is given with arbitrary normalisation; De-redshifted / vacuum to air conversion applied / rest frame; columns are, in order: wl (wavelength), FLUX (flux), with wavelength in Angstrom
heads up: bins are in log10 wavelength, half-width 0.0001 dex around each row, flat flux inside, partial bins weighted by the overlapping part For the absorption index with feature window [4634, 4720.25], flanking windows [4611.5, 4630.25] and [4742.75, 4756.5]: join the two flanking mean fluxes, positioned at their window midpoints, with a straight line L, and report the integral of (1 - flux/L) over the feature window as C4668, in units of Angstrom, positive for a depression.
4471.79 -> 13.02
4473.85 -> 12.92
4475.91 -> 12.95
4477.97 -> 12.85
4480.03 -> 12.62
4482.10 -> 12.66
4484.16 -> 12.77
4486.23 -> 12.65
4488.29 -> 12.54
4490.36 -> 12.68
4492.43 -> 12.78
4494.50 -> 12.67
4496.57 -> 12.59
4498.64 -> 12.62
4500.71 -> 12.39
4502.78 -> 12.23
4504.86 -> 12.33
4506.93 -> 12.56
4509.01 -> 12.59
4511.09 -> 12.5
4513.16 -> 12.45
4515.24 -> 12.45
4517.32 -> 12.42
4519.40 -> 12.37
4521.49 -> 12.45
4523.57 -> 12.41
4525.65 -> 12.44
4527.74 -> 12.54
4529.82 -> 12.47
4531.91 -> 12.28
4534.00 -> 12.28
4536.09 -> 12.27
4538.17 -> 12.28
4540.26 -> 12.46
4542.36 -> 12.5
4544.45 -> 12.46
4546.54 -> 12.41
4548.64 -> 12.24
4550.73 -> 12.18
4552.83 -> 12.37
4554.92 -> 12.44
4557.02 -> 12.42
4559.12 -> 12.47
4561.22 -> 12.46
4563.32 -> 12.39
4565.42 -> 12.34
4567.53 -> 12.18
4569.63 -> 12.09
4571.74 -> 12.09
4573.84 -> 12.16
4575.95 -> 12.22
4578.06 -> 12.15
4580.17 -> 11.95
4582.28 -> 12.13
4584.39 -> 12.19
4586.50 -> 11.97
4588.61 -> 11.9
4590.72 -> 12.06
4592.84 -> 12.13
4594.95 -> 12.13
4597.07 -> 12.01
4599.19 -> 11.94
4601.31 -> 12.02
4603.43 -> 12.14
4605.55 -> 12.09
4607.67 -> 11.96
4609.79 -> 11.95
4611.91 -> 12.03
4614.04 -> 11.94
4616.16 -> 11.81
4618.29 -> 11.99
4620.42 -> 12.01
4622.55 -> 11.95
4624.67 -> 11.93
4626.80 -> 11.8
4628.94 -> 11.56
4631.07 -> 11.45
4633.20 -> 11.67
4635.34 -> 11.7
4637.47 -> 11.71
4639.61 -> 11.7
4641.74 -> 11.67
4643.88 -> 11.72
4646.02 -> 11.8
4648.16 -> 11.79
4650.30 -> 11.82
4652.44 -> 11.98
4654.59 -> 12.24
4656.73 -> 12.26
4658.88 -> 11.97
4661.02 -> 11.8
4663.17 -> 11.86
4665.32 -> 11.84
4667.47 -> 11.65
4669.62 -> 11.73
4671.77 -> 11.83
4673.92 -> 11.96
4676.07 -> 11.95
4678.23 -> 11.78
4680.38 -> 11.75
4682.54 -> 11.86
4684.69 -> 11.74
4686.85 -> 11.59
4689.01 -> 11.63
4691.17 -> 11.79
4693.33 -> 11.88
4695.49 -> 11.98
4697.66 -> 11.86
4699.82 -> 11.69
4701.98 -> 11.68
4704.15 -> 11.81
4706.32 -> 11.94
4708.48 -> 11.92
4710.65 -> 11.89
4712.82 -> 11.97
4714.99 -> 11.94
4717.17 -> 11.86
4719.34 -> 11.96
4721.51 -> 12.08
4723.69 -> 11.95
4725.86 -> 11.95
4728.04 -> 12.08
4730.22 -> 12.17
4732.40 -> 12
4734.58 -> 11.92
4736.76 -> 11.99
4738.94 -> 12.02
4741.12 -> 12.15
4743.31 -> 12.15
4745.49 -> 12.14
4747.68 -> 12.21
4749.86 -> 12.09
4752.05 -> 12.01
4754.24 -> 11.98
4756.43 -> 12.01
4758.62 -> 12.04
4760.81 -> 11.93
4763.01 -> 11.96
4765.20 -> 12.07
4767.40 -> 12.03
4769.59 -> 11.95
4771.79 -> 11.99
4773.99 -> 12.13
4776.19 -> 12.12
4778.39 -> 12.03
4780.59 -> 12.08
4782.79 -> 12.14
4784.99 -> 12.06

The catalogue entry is 0.96 Angstrom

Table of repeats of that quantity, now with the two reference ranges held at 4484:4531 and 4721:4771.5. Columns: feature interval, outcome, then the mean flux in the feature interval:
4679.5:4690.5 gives 0.4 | 11.7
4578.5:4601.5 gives 0.6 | 12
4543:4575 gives 0.2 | 12.3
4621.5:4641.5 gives 0.9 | 11.7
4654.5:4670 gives 0.4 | 11.9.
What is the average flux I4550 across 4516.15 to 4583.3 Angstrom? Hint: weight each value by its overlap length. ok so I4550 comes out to 12.3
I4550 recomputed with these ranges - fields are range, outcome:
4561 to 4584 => 12.2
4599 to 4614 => 12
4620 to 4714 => 11.8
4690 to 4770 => 12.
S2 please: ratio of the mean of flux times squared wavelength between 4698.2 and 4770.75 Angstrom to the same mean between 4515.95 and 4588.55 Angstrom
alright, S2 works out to 1.1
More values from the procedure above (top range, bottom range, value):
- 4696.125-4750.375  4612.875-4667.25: 1.05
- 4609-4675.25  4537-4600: 1.00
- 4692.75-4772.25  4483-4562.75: 1.05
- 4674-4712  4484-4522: 1.02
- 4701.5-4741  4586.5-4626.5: 1.05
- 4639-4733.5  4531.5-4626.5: 1.02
